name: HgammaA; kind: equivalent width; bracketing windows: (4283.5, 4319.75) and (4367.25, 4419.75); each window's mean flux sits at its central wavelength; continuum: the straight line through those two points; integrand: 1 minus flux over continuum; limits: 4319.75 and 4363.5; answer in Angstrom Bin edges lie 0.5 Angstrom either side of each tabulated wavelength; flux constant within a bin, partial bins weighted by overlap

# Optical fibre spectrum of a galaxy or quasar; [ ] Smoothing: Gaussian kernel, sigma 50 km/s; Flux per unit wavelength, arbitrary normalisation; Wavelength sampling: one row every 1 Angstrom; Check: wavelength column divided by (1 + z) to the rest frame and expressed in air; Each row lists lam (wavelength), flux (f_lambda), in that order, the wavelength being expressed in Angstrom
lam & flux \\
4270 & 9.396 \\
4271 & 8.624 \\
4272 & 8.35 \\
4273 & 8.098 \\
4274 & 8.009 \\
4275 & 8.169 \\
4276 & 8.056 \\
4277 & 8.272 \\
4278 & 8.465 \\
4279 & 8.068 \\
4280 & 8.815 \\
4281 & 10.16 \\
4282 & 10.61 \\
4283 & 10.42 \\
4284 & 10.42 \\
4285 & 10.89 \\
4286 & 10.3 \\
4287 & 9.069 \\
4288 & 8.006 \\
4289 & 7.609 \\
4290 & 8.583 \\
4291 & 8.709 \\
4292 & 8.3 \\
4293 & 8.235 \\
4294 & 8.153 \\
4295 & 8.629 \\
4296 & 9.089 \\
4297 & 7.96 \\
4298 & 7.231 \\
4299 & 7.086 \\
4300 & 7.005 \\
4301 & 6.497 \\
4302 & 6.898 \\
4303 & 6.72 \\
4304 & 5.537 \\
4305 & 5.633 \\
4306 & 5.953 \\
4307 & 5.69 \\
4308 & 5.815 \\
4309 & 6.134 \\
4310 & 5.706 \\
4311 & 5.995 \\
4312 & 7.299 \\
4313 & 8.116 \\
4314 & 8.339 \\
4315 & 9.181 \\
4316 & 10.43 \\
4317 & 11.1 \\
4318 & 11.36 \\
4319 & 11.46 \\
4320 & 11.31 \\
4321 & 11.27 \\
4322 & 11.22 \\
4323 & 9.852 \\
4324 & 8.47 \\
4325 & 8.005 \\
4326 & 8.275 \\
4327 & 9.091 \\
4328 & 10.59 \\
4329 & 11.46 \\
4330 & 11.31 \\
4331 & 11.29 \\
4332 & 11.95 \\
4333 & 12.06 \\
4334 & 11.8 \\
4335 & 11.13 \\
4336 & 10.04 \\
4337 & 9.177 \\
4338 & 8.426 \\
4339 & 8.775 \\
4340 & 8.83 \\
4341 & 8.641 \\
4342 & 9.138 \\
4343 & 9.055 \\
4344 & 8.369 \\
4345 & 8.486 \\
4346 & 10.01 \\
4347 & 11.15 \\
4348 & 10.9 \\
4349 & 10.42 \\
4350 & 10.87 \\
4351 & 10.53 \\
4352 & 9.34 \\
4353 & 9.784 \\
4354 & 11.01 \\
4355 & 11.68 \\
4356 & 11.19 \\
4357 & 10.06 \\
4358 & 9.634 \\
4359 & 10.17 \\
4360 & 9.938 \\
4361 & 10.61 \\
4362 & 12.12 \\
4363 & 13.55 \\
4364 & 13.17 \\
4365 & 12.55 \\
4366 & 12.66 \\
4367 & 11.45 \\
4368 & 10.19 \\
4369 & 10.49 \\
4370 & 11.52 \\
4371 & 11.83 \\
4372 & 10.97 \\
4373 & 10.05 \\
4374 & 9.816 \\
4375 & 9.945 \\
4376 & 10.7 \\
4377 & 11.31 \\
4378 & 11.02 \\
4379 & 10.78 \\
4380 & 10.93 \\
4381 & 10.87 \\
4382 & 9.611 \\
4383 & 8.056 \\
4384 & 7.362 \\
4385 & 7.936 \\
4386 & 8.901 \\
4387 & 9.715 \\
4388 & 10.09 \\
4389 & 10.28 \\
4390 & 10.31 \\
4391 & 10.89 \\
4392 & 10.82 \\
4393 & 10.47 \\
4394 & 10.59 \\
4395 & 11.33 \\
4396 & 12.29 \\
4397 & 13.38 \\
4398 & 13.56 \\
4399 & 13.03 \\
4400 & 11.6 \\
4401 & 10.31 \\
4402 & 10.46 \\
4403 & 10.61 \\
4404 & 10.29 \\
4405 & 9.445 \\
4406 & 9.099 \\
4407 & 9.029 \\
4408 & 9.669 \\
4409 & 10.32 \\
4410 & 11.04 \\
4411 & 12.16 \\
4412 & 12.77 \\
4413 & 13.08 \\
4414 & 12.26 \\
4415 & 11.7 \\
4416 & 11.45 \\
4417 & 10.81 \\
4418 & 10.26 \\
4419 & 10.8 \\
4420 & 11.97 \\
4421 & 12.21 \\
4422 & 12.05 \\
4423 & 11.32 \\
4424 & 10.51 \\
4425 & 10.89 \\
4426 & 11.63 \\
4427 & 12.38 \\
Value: -5.0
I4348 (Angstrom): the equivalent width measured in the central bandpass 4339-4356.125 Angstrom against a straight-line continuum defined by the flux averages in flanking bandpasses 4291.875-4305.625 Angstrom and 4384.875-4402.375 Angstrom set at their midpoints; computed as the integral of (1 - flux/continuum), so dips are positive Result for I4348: -1.3 Angstrom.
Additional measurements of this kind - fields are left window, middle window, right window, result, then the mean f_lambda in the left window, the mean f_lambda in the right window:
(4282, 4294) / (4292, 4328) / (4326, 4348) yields 5.23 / 9.16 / 10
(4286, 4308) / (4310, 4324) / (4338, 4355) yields -1.93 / 7.48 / 9.73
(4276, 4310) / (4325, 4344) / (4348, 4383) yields -0.66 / 8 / 10.9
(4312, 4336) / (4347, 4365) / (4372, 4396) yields -1.25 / 10.3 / 10.1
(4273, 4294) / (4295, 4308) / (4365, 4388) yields 3.36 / 8.92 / 10.3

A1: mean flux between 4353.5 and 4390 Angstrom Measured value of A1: 10.6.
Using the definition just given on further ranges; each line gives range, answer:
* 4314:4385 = 10.4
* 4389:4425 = 11.2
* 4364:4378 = 11.1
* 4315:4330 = 10.3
